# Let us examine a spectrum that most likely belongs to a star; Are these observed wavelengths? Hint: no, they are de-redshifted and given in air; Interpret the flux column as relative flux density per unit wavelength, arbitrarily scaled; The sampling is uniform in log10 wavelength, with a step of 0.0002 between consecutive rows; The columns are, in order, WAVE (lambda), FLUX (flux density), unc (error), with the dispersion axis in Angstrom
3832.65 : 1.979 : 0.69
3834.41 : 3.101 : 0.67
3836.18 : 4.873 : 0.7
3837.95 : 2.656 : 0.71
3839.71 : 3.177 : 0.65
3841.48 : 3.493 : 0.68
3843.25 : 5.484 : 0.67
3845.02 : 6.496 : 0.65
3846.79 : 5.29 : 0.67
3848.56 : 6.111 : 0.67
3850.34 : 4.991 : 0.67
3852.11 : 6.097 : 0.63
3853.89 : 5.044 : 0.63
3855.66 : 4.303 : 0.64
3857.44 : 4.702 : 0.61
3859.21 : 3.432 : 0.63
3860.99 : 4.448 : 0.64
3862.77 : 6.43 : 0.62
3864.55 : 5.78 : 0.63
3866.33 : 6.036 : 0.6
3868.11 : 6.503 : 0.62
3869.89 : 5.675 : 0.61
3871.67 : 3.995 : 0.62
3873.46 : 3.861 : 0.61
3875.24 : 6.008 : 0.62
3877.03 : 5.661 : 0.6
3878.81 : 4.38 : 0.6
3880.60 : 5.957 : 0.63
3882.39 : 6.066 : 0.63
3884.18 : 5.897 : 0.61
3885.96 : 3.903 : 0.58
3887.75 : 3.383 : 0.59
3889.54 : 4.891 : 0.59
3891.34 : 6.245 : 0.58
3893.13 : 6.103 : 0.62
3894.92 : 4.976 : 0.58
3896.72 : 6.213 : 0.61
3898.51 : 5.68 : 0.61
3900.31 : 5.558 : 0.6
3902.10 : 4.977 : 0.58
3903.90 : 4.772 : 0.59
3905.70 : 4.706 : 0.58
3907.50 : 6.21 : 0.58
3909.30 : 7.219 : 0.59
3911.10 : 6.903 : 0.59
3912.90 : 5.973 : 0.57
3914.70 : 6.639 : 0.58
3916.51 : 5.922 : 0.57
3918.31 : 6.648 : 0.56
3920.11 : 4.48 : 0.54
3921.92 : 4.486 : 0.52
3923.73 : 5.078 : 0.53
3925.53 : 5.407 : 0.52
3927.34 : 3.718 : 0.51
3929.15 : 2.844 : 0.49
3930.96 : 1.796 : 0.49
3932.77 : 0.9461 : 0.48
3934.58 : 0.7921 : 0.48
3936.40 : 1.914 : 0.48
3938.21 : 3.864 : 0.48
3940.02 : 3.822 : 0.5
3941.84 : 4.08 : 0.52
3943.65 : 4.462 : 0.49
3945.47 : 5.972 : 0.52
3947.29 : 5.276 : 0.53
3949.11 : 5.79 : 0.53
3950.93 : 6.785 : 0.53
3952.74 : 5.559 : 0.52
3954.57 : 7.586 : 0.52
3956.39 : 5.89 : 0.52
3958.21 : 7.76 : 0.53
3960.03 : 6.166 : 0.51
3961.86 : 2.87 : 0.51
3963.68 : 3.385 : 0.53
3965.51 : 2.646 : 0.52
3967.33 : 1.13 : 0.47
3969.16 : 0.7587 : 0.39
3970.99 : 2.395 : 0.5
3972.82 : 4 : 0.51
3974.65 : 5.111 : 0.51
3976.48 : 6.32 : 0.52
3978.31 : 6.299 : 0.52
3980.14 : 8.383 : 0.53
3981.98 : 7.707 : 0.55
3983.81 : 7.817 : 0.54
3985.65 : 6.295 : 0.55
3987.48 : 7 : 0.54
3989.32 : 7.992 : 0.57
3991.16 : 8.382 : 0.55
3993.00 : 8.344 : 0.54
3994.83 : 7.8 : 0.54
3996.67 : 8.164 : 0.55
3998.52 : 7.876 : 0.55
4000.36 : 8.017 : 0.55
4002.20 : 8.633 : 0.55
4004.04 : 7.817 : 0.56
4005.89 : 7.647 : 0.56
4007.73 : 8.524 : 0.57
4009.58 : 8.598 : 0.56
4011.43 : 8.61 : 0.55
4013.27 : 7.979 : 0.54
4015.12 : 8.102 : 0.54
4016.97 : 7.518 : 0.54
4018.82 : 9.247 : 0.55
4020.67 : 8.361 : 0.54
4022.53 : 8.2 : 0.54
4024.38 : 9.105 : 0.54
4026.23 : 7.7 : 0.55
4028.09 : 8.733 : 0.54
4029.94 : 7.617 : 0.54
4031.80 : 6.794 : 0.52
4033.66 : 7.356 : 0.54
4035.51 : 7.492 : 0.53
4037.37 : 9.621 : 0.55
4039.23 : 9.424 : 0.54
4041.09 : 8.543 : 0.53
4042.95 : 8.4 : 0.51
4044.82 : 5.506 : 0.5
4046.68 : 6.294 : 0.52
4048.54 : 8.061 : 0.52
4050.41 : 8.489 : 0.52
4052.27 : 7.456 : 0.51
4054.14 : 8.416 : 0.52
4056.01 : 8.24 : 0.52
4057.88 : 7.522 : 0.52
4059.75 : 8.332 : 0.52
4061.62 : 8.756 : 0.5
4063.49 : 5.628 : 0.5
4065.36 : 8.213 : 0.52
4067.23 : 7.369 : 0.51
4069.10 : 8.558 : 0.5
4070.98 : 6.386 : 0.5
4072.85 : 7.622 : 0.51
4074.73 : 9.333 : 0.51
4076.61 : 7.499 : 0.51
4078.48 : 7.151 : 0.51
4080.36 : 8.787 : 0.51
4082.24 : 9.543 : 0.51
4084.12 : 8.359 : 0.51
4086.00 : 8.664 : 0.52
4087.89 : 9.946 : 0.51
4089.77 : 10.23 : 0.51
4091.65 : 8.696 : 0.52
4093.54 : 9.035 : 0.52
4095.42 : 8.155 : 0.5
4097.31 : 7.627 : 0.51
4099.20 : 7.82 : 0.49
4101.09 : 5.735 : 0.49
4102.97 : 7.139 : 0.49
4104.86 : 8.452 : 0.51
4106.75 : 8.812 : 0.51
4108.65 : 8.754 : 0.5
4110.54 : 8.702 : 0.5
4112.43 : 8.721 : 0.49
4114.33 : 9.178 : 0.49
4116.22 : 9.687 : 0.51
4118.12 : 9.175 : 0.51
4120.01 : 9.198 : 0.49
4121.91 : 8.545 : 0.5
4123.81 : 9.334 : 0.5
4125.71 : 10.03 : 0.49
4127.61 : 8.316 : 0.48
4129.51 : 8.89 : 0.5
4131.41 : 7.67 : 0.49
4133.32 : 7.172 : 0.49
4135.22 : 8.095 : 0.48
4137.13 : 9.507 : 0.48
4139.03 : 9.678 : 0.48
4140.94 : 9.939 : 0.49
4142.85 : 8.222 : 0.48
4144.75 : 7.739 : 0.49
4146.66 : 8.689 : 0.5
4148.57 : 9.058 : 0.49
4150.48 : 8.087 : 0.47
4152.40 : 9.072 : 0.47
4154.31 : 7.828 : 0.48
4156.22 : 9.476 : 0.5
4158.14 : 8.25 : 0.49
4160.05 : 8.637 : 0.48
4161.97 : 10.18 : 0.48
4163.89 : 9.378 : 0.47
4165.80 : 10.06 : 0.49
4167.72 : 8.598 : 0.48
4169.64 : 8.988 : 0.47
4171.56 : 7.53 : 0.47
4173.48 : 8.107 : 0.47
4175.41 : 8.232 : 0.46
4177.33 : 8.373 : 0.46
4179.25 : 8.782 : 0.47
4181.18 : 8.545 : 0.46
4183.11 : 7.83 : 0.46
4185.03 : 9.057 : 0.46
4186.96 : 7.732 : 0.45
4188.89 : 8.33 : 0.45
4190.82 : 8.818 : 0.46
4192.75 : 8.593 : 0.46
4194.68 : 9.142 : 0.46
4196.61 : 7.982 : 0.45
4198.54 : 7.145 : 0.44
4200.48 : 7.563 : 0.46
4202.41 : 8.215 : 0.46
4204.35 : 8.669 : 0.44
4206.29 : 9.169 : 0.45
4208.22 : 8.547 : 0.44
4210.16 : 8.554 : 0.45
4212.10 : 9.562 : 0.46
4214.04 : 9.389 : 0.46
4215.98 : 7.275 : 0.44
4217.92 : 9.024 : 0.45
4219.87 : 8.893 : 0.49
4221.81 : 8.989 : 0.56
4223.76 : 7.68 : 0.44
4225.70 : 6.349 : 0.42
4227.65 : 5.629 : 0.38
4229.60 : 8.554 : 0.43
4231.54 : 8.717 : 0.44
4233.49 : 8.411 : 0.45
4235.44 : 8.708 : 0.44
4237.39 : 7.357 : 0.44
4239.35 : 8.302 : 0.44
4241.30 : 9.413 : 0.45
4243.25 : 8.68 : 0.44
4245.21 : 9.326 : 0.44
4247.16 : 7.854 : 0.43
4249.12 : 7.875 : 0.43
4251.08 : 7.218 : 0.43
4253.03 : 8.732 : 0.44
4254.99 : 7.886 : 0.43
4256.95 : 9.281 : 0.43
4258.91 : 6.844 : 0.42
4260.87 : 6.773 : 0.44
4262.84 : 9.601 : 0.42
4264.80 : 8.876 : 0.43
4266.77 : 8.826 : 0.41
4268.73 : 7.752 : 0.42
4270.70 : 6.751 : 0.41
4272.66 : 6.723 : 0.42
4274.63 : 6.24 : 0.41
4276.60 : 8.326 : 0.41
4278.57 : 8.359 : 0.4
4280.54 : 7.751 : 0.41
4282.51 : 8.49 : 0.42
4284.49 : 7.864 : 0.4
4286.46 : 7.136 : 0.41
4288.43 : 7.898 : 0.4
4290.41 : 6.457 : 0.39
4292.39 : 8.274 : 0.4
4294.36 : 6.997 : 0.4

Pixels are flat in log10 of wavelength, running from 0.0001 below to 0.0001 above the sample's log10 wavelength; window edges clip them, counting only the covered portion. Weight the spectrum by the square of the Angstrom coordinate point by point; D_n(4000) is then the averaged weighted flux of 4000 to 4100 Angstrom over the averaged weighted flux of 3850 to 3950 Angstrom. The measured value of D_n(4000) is 1.78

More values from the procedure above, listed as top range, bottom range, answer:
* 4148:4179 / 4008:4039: 1.14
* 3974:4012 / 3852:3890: 1.61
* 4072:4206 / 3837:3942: 1.99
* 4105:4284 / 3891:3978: 2.02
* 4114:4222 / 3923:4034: 1.56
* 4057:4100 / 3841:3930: 1.71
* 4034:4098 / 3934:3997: 1.59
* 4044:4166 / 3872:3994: 1.78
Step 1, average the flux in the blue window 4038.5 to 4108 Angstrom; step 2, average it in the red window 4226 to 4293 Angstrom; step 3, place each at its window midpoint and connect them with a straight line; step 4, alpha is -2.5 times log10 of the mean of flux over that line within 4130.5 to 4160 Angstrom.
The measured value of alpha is -0.07 mag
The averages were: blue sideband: 8.06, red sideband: 7.95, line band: 8.57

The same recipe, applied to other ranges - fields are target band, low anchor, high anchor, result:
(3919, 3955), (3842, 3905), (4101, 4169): 0.413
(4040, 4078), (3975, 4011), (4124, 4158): 0.058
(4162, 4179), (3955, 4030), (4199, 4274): -0.121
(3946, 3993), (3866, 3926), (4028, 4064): 0.181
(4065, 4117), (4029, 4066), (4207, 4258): -0.058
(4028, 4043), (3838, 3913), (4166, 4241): -0.207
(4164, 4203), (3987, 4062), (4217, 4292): -0.052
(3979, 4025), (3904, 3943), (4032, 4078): -0.241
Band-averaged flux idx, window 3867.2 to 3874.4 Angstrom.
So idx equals 5.02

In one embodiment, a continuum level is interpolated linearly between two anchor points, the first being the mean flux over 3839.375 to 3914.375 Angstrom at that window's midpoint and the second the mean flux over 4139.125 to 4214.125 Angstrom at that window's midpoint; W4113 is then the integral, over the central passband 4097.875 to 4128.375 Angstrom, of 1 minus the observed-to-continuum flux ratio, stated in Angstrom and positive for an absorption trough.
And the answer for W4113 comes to -2.5 Angstrom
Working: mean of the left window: 5.34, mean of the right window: 8.62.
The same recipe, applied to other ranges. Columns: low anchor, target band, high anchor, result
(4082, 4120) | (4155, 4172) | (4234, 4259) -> -1.09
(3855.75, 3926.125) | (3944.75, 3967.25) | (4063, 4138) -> 3.60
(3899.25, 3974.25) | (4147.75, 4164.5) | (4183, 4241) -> -2.97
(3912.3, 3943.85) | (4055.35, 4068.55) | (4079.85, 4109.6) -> -0.24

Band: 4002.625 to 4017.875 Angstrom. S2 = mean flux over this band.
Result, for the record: 8.12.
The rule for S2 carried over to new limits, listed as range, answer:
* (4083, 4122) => 8.61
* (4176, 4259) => 8.32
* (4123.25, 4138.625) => 8.65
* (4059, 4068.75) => 7.71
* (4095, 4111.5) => 7.9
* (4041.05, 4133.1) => 8.26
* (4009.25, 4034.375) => 8.13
